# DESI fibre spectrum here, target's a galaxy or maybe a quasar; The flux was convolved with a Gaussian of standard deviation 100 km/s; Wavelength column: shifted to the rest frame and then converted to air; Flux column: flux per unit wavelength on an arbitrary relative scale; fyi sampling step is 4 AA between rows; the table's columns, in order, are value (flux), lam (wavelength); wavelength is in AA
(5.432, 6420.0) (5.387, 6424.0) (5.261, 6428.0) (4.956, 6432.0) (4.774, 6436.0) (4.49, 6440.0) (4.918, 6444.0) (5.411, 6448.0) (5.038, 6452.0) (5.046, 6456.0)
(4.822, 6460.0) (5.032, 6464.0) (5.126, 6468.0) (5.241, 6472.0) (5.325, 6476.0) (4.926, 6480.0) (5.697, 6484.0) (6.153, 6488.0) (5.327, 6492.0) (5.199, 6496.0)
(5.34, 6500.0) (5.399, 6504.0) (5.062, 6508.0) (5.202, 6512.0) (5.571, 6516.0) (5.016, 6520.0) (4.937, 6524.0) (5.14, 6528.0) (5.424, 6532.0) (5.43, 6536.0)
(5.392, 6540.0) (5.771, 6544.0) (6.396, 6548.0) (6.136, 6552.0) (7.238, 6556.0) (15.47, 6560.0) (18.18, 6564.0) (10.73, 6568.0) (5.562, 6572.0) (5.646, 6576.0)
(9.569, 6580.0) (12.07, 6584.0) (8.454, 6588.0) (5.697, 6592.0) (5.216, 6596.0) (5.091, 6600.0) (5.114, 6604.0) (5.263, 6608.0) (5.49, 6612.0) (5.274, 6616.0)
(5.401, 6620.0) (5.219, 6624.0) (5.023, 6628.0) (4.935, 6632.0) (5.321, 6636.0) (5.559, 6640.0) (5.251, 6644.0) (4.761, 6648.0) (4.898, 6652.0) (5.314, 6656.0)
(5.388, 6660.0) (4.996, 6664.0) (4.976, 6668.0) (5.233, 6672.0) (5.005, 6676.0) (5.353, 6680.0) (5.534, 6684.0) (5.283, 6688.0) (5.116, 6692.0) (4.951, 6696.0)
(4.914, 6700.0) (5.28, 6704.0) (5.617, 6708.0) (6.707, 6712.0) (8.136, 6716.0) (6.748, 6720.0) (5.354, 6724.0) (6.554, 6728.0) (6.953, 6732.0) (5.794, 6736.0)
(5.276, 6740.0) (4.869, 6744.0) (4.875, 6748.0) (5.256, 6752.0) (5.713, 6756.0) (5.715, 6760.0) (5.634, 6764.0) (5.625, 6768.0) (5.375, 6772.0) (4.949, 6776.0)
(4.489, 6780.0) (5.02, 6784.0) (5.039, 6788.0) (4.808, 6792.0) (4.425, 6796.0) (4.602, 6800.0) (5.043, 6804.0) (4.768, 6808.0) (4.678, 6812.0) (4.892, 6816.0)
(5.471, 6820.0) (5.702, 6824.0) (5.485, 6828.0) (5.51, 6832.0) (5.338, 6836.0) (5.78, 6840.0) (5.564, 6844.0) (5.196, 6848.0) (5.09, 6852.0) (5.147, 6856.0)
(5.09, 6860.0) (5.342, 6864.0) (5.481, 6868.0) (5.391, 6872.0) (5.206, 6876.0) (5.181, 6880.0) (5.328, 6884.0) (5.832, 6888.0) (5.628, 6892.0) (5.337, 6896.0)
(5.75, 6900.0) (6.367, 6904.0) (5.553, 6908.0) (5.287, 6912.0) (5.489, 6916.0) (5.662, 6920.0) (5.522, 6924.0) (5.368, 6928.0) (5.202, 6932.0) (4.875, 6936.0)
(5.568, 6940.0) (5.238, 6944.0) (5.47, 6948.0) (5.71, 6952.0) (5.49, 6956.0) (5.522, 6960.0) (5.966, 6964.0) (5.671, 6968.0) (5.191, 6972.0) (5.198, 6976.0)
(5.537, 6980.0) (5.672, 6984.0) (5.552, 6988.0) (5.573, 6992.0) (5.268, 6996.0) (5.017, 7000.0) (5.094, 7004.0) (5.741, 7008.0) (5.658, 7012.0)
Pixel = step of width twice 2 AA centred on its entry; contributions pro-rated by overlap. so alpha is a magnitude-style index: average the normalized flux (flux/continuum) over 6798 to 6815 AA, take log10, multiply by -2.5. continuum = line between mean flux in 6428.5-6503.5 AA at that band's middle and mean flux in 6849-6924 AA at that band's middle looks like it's 0.13 mag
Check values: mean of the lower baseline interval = 5.16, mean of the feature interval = 4.78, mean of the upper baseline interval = 5.45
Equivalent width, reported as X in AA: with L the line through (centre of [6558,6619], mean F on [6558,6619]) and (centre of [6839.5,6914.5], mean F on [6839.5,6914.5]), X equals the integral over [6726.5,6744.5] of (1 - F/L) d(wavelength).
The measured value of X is 2.2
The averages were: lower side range 8.14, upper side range 5.44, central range 5.96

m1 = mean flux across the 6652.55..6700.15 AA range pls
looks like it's 5.17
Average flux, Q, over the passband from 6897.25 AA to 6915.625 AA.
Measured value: 5.7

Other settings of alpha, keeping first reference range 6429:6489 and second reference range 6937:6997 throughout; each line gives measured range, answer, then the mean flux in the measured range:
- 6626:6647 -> 0.01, 5.2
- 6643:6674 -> 0.04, 5.1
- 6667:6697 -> 0.02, 5.2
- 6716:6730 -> -0.22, 6.49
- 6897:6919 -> -0.04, 5.67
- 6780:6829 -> 0.09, 4.96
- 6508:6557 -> -0.08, 5.58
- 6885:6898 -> -0.03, 5.58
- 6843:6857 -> 0.04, 5.23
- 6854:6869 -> 0.03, 5.25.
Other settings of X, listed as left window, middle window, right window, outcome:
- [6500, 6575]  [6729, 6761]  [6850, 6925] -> 2.7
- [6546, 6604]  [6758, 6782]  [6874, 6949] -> 5.2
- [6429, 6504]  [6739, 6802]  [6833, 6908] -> 3.3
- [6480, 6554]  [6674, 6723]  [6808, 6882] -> -3.1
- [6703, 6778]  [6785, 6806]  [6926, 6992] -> 3.4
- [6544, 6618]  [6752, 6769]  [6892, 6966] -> 2.6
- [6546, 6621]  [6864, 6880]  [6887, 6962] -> 1.5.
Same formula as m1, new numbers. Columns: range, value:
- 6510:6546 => 5.32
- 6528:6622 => 7.34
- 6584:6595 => 7.81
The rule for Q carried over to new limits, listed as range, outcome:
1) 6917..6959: 5.42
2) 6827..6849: 5.49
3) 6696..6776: 5.77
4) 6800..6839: 5.19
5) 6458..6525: 5.26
